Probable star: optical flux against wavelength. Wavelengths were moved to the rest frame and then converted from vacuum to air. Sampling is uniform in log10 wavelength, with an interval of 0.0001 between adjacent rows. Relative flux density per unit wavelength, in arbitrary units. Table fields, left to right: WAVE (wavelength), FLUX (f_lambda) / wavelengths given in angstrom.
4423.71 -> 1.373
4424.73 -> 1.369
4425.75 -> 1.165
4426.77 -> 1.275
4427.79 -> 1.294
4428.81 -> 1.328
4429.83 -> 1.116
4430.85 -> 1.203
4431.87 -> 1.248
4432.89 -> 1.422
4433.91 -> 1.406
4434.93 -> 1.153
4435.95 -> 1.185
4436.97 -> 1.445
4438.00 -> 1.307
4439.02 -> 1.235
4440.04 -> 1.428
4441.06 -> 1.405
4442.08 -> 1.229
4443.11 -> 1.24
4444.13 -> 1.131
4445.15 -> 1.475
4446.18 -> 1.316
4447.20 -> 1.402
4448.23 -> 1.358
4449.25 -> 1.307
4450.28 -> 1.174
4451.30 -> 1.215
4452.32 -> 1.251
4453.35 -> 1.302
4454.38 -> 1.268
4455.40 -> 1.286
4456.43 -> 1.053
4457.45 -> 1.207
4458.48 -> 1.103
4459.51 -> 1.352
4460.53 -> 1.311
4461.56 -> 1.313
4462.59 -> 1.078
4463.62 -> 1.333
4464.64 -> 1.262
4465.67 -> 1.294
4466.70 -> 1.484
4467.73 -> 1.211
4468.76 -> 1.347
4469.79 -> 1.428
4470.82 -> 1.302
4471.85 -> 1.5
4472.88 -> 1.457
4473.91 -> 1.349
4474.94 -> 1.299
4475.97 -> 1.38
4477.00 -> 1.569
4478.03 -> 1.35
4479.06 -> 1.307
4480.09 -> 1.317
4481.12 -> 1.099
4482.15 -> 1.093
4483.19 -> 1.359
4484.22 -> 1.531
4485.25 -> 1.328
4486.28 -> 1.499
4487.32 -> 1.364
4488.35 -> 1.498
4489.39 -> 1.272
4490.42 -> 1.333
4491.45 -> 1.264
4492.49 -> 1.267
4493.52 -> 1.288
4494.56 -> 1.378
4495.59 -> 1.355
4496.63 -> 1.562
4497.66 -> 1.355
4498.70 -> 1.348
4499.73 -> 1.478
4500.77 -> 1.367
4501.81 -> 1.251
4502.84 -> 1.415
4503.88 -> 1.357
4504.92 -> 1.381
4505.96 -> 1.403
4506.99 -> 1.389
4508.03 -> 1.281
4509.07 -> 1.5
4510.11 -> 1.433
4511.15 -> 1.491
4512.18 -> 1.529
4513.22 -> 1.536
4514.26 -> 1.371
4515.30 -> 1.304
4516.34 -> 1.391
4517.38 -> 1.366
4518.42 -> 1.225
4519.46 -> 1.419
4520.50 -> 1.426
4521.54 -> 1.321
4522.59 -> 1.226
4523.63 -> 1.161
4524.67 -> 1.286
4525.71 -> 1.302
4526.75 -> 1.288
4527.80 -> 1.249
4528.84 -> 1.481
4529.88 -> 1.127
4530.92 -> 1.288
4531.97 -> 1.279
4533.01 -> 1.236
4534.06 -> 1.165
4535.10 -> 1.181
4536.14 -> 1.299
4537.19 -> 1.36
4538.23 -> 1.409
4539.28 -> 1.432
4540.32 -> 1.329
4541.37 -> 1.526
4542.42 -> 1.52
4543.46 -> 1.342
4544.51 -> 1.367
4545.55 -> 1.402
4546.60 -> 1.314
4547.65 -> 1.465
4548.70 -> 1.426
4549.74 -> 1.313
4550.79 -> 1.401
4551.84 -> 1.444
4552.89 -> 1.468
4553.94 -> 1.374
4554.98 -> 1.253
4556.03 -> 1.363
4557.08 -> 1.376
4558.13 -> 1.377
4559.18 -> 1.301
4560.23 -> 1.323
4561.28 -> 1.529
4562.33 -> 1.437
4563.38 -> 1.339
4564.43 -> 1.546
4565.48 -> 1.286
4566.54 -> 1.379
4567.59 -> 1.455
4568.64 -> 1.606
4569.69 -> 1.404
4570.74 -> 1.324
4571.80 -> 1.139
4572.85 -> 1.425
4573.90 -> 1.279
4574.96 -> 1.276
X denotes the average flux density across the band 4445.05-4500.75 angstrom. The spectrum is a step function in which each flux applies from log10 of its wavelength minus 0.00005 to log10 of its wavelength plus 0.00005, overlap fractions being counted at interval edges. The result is 1.33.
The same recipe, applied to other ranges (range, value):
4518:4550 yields 1.33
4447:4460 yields 1.25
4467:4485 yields 1.35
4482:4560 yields 1.36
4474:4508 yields 1.36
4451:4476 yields 1.29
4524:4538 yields 1.27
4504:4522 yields 1.4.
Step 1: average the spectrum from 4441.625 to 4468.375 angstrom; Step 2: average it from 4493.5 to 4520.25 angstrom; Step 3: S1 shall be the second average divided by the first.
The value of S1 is 1.10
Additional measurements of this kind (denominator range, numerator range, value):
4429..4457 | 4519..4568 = 1.06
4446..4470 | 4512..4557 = 1.06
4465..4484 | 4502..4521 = 1.04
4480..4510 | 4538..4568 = 1.03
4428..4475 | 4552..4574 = 1.07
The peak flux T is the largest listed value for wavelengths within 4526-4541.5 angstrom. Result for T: 1.526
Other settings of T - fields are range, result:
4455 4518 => 1.569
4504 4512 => 1.5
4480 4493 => 1.531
